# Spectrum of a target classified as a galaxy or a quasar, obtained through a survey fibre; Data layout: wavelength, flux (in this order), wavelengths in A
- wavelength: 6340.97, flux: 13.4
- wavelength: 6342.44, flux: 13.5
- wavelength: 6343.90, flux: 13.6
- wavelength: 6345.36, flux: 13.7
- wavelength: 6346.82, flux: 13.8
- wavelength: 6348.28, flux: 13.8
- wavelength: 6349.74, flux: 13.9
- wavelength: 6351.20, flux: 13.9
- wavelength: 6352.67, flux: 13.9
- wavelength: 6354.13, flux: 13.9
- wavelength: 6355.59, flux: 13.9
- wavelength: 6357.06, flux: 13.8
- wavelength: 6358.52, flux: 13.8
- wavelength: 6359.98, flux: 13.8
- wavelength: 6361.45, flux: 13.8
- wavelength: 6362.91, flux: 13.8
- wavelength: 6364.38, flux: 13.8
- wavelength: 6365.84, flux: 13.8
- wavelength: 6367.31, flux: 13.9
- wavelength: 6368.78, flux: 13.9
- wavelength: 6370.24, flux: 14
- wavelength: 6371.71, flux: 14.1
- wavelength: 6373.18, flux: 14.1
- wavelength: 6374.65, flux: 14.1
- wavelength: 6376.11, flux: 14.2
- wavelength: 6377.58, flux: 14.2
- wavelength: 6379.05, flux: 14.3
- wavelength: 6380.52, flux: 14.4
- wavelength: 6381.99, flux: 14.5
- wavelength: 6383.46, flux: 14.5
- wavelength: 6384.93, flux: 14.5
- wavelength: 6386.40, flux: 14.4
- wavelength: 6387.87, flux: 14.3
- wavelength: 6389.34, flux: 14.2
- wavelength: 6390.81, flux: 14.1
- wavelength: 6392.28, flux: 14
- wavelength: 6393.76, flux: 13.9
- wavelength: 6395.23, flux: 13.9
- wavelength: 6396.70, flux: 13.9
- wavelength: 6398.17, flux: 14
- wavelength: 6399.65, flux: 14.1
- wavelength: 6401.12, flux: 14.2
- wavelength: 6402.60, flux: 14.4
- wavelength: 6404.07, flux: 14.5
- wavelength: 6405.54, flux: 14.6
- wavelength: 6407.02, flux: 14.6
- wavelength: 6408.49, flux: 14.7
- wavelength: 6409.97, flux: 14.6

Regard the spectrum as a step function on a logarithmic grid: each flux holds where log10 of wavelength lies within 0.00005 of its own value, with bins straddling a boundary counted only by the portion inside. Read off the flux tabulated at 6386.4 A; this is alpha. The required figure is 14.4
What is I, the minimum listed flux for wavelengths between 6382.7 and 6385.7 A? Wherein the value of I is 14.5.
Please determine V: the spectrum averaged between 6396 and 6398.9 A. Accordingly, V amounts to 14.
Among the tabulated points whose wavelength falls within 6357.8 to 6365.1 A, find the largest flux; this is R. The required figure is 13.8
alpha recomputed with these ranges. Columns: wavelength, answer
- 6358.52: 13.8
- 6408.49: 14.7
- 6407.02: 14.6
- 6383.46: 14.5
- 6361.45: 13.8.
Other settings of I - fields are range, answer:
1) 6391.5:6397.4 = 13.9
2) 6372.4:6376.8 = 14.1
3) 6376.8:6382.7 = 14.2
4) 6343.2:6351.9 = 13.6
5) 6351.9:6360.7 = 13.8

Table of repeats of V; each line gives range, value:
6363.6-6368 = 13.8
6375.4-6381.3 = 14.3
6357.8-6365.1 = 13.8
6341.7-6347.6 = 13.6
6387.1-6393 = 14.2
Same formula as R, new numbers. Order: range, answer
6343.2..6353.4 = 13.9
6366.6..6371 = 14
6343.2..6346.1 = 13.7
